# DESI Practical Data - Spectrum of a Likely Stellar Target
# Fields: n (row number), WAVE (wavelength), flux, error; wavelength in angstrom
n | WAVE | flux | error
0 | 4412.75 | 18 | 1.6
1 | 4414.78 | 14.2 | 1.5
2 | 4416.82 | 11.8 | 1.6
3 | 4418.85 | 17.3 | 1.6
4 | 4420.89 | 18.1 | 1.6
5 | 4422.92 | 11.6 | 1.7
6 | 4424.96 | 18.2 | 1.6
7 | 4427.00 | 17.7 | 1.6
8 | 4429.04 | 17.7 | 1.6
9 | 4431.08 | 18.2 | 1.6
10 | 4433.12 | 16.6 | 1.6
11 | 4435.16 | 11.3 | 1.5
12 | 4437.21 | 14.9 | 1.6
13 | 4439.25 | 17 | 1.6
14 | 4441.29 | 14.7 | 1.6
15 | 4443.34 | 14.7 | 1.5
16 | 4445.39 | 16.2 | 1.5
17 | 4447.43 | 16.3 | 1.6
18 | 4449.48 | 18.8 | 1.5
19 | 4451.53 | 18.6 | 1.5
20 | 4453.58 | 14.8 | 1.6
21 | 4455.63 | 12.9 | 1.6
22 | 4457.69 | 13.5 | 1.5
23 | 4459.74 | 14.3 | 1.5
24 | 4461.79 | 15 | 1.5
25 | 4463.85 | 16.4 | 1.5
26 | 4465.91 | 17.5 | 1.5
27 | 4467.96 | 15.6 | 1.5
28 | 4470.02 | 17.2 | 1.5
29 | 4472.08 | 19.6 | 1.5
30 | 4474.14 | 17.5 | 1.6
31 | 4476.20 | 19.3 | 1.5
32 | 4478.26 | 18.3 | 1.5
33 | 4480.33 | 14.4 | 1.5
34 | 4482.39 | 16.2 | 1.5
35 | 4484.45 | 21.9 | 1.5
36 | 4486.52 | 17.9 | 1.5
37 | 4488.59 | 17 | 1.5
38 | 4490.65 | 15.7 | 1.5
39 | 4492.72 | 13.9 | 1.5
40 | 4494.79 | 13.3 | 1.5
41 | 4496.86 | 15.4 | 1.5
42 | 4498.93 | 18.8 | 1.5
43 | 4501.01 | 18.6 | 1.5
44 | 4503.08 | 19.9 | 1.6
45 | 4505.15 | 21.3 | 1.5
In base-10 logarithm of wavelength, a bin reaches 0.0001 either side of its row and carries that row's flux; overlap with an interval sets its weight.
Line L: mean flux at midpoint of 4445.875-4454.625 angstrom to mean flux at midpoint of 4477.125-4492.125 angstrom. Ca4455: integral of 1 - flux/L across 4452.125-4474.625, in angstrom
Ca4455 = 1.69 angstrom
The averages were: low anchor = 17.1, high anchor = 17.3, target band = 15.9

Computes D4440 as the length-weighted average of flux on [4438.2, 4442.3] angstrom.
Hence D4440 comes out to 15.9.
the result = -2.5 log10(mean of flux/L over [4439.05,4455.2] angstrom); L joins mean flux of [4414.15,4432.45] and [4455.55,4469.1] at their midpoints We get -0.05 mag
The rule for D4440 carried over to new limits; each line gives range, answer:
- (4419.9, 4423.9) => 14.9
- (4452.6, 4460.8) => 13.9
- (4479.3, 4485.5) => 17.5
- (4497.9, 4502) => 18.7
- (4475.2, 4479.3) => 18.8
